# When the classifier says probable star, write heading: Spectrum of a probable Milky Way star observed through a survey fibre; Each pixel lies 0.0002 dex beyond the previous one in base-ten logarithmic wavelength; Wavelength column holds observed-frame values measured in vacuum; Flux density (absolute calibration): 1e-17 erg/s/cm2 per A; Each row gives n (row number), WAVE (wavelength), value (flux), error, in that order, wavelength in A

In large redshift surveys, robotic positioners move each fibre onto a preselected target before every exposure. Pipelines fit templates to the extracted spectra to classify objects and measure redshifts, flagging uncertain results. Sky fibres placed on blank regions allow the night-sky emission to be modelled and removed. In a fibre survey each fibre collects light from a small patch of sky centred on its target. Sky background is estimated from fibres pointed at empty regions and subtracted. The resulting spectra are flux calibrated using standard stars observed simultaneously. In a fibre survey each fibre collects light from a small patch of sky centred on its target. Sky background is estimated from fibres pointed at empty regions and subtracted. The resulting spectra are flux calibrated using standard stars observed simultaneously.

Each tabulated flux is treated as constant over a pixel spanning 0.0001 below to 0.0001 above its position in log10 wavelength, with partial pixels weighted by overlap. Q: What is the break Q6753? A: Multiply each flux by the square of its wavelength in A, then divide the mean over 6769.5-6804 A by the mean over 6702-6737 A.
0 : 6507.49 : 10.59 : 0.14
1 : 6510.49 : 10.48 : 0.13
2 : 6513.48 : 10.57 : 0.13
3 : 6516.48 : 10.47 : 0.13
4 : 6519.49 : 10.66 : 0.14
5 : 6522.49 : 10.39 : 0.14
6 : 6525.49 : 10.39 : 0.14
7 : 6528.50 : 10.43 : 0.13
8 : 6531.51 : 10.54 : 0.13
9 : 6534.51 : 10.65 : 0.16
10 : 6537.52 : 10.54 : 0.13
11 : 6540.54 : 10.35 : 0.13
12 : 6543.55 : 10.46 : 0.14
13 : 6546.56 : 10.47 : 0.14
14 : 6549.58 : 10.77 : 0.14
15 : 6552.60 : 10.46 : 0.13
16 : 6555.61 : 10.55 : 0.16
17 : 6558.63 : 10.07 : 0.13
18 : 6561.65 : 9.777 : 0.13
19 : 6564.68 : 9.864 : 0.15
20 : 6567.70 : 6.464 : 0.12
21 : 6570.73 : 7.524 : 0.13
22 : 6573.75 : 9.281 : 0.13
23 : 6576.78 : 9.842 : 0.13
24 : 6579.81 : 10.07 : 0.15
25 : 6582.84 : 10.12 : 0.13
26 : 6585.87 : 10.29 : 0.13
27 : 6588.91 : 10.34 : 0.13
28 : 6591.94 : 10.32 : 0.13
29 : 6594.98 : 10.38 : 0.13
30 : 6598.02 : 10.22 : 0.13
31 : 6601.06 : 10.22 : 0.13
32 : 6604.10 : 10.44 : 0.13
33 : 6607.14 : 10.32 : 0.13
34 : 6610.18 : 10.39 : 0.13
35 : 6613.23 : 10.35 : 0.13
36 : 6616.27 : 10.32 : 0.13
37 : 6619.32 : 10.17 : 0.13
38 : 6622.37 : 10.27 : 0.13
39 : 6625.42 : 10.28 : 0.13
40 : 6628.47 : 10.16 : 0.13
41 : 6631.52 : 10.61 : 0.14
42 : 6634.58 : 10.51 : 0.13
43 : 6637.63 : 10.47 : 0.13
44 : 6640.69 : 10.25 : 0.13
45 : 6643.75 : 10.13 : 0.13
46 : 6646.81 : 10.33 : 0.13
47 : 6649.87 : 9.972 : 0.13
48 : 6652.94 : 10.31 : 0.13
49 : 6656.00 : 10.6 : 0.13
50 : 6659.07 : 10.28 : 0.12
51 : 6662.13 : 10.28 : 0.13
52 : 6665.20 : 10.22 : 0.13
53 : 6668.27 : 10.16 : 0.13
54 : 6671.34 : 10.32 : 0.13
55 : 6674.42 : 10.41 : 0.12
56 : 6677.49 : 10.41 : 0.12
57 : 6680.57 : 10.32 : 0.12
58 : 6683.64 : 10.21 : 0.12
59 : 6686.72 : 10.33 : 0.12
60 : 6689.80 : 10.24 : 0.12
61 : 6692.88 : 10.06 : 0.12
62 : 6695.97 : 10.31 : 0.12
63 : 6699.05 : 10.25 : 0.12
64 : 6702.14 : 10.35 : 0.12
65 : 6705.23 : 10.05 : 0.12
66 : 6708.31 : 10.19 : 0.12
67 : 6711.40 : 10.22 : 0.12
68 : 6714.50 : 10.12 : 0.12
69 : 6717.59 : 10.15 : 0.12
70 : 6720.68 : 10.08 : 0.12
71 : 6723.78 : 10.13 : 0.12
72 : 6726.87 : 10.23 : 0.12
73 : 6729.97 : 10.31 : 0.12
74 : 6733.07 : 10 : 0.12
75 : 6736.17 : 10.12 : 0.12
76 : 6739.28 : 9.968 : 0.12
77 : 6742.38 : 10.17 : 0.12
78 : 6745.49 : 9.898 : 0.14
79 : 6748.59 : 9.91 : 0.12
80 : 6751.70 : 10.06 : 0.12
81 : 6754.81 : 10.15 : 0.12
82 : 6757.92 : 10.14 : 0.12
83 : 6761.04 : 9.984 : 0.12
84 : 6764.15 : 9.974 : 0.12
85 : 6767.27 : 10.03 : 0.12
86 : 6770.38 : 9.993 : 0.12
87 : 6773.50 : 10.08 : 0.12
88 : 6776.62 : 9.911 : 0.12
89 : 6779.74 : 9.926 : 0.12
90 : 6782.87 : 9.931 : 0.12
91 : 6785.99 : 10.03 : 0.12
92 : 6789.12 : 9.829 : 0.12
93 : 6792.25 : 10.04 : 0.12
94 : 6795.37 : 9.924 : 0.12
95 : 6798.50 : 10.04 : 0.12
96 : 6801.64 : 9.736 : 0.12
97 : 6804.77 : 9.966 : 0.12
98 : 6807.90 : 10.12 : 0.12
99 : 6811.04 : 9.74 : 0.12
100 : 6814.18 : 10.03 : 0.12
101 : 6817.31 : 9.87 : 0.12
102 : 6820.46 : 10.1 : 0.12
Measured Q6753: 1.00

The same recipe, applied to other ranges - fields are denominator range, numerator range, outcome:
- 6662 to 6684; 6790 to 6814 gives 1.00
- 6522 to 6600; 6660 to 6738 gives 1.06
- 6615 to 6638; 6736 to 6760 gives 1.01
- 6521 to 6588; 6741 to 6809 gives 1.07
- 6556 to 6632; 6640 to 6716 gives 1.06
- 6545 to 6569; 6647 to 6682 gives 1.08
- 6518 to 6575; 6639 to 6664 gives 1.06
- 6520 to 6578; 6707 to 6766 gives 1.07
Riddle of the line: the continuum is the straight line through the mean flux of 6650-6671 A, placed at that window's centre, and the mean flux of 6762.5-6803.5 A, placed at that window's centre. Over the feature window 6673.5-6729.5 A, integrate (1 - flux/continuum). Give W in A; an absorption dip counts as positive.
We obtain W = -0.3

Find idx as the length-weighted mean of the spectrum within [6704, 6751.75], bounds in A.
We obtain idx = 10.1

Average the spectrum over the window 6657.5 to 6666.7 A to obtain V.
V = 10.3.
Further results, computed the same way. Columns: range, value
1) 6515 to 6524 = 10.5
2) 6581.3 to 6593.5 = 10.3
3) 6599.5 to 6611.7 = 10.3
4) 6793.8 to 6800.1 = 9.98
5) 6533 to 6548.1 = 10.5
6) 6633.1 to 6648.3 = 10.3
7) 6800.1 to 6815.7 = 9.92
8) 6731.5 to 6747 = 10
